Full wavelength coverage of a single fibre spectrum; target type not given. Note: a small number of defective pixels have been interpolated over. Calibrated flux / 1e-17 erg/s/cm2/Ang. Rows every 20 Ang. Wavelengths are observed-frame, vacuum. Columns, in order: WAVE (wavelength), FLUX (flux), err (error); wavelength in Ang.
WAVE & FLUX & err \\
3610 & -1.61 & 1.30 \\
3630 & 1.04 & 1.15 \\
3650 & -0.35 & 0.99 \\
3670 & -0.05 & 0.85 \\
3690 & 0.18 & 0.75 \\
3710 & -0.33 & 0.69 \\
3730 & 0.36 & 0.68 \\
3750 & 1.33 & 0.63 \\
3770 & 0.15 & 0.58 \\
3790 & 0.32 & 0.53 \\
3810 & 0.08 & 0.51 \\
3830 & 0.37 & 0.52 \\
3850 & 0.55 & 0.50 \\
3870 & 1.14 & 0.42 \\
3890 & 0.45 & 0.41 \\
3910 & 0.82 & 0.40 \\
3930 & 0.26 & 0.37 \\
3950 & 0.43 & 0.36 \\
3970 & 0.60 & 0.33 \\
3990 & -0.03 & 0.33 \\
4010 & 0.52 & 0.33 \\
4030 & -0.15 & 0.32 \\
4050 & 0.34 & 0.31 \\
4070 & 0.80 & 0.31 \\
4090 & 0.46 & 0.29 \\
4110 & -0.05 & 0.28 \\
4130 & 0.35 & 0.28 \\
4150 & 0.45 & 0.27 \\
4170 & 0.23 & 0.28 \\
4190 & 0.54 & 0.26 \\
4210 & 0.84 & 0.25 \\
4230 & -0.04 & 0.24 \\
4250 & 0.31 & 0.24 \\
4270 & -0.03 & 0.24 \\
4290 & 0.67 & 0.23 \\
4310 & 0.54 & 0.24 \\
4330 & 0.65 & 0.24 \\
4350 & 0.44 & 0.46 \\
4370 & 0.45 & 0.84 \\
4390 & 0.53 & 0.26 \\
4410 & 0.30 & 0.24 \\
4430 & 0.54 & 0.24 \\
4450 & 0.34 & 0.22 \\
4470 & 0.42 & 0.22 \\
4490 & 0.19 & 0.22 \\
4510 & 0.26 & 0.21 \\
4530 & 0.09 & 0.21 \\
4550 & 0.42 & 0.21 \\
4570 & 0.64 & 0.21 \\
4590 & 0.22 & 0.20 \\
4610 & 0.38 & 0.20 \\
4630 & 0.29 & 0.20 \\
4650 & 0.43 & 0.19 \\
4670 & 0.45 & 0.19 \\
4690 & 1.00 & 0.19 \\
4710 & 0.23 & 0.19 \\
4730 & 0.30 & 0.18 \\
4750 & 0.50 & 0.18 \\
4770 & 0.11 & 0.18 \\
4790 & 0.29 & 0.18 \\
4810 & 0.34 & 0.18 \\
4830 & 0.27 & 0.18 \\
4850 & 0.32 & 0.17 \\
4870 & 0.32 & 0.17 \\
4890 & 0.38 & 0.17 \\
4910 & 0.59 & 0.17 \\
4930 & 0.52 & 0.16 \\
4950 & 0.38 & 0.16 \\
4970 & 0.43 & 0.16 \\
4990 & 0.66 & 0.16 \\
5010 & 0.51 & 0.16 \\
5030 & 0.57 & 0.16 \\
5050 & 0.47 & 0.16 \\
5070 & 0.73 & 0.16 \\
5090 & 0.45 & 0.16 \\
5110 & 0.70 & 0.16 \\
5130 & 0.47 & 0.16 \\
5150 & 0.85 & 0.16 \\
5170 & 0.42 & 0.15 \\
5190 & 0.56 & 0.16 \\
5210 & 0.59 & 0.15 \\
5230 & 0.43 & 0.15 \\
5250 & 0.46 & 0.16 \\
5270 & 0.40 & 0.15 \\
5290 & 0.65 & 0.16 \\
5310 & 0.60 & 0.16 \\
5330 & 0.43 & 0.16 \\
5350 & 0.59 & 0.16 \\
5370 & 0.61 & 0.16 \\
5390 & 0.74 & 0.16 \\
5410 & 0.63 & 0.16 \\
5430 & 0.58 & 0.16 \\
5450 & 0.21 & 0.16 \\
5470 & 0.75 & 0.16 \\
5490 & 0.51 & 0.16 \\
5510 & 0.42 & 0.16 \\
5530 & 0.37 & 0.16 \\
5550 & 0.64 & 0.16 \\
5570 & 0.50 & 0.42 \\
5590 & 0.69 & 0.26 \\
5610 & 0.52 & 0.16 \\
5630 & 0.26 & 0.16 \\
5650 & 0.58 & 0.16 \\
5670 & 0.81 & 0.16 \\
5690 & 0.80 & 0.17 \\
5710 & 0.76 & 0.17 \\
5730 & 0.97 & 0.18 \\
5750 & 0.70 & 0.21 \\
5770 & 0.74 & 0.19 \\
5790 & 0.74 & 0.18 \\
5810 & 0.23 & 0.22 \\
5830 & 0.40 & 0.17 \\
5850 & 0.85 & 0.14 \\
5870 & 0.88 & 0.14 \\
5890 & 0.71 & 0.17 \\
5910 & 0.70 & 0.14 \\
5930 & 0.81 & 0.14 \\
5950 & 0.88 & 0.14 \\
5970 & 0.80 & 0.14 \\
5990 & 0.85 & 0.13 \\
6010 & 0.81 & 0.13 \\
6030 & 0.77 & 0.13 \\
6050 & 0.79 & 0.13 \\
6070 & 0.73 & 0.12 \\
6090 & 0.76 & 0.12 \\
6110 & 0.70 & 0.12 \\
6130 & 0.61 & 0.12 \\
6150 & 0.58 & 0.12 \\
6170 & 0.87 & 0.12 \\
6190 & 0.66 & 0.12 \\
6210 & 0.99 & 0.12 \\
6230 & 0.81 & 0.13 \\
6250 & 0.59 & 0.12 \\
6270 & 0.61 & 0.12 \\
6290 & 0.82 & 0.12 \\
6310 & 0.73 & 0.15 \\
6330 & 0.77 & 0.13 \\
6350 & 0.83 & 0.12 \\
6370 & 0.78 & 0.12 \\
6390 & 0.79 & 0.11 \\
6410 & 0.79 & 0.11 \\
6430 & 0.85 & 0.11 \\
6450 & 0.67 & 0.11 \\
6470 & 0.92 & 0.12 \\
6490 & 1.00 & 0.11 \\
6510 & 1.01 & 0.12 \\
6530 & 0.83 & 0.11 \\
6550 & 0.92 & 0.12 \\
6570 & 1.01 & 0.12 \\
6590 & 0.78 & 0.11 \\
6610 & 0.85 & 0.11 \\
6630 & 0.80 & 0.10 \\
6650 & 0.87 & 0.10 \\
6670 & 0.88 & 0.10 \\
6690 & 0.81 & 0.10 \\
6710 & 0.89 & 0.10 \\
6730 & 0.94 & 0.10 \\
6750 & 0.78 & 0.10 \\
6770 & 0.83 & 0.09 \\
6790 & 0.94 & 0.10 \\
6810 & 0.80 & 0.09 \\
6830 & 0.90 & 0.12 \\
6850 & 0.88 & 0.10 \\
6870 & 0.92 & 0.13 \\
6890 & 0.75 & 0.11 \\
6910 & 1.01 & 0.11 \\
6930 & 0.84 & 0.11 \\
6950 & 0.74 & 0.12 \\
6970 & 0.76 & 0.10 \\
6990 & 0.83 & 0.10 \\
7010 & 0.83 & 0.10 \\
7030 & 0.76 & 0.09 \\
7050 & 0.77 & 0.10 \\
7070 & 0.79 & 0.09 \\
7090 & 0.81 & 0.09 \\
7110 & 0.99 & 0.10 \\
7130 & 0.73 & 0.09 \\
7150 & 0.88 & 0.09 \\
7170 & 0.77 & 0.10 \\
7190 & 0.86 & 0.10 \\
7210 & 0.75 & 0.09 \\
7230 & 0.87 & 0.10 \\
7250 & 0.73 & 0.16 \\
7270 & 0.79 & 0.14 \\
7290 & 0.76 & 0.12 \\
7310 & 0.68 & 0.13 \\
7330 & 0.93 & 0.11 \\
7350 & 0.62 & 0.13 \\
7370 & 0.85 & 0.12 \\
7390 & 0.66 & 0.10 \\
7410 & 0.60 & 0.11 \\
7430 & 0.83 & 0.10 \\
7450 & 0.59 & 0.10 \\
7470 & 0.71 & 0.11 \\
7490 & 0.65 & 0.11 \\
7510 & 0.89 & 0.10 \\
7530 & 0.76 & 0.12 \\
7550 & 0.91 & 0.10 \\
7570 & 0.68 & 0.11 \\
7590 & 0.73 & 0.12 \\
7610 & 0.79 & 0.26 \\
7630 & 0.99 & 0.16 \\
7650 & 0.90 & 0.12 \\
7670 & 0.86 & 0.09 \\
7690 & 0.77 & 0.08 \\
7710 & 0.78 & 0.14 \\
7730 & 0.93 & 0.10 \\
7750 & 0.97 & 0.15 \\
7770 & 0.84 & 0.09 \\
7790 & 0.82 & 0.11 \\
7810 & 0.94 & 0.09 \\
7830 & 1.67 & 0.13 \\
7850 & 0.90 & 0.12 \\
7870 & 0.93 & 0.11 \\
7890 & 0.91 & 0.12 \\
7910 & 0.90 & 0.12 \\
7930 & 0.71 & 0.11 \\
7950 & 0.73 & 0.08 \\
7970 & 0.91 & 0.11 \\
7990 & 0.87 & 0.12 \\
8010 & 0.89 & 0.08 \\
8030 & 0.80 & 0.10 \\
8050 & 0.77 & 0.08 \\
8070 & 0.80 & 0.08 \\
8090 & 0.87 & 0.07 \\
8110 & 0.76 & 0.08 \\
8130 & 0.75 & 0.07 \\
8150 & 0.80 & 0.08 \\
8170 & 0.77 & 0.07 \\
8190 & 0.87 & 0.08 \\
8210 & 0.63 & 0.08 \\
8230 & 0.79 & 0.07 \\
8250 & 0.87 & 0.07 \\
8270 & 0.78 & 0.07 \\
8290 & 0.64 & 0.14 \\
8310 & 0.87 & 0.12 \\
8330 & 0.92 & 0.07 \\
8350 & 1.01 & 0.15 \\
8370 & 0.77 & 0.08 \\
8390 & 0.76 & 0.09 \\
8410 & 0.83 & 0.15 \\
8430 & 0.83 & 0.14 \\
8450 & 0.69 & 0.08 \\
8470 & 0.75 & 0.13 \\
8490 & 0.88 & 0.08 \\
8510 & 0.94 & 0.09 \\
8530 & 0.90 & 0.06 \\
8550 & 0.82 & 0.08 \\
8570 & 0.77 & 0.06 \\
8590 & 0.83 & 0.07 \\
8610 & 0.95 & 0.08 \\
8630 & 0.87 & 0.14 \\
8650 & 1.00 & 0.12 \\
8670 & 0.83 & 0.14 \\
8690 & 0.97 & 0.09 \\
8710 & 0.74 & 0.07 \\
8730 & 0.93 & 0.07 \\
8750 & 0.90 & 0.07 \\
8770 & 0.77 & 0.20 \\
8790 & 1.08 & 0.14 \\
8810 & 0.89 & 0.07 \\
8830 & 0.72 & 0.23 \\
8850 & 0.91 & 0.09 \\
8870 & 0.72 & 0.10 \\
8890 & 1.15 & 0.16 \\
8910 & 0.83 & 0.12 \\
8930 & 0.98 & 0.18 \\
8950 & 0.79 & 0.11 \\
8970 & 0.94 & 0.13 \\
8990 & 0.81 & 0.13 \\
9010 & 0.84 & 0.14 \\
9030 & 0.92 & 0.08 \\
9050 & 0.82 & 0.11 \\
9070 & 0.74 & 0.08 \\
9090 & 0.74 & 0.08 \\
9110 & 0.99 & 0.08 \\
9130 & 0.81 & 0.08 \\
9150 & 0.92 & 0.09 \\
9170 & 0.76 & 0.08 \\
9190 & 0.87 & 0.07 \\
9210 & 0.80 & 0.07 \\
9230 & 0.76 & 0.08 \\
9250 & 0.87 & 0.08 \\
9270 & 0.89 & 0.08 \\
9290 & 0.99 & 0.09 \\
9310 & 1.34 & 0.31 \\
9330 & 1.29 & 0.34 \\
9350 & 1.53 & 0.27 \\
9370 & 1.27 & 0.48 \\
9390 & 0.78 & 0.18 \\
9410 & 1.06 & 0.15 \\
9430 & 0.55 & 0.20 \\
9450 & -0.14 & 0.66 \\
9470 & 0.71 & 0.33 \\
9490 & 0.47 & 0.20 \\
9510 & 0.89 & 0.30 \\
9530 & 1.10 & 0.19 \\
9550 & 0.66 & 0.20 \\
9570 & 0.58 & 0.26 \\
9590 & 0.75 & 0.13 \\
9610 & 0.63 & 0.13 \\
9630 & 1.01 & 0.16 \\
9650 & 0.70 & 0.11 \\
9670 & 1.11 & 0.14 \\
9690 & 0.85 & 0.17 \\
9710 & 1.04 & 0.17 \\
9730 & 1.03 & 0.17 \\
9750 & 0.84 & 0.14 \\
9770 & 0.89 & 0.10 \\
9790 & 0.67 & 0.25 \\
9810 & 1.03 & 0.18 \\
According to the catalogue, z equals 0.419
